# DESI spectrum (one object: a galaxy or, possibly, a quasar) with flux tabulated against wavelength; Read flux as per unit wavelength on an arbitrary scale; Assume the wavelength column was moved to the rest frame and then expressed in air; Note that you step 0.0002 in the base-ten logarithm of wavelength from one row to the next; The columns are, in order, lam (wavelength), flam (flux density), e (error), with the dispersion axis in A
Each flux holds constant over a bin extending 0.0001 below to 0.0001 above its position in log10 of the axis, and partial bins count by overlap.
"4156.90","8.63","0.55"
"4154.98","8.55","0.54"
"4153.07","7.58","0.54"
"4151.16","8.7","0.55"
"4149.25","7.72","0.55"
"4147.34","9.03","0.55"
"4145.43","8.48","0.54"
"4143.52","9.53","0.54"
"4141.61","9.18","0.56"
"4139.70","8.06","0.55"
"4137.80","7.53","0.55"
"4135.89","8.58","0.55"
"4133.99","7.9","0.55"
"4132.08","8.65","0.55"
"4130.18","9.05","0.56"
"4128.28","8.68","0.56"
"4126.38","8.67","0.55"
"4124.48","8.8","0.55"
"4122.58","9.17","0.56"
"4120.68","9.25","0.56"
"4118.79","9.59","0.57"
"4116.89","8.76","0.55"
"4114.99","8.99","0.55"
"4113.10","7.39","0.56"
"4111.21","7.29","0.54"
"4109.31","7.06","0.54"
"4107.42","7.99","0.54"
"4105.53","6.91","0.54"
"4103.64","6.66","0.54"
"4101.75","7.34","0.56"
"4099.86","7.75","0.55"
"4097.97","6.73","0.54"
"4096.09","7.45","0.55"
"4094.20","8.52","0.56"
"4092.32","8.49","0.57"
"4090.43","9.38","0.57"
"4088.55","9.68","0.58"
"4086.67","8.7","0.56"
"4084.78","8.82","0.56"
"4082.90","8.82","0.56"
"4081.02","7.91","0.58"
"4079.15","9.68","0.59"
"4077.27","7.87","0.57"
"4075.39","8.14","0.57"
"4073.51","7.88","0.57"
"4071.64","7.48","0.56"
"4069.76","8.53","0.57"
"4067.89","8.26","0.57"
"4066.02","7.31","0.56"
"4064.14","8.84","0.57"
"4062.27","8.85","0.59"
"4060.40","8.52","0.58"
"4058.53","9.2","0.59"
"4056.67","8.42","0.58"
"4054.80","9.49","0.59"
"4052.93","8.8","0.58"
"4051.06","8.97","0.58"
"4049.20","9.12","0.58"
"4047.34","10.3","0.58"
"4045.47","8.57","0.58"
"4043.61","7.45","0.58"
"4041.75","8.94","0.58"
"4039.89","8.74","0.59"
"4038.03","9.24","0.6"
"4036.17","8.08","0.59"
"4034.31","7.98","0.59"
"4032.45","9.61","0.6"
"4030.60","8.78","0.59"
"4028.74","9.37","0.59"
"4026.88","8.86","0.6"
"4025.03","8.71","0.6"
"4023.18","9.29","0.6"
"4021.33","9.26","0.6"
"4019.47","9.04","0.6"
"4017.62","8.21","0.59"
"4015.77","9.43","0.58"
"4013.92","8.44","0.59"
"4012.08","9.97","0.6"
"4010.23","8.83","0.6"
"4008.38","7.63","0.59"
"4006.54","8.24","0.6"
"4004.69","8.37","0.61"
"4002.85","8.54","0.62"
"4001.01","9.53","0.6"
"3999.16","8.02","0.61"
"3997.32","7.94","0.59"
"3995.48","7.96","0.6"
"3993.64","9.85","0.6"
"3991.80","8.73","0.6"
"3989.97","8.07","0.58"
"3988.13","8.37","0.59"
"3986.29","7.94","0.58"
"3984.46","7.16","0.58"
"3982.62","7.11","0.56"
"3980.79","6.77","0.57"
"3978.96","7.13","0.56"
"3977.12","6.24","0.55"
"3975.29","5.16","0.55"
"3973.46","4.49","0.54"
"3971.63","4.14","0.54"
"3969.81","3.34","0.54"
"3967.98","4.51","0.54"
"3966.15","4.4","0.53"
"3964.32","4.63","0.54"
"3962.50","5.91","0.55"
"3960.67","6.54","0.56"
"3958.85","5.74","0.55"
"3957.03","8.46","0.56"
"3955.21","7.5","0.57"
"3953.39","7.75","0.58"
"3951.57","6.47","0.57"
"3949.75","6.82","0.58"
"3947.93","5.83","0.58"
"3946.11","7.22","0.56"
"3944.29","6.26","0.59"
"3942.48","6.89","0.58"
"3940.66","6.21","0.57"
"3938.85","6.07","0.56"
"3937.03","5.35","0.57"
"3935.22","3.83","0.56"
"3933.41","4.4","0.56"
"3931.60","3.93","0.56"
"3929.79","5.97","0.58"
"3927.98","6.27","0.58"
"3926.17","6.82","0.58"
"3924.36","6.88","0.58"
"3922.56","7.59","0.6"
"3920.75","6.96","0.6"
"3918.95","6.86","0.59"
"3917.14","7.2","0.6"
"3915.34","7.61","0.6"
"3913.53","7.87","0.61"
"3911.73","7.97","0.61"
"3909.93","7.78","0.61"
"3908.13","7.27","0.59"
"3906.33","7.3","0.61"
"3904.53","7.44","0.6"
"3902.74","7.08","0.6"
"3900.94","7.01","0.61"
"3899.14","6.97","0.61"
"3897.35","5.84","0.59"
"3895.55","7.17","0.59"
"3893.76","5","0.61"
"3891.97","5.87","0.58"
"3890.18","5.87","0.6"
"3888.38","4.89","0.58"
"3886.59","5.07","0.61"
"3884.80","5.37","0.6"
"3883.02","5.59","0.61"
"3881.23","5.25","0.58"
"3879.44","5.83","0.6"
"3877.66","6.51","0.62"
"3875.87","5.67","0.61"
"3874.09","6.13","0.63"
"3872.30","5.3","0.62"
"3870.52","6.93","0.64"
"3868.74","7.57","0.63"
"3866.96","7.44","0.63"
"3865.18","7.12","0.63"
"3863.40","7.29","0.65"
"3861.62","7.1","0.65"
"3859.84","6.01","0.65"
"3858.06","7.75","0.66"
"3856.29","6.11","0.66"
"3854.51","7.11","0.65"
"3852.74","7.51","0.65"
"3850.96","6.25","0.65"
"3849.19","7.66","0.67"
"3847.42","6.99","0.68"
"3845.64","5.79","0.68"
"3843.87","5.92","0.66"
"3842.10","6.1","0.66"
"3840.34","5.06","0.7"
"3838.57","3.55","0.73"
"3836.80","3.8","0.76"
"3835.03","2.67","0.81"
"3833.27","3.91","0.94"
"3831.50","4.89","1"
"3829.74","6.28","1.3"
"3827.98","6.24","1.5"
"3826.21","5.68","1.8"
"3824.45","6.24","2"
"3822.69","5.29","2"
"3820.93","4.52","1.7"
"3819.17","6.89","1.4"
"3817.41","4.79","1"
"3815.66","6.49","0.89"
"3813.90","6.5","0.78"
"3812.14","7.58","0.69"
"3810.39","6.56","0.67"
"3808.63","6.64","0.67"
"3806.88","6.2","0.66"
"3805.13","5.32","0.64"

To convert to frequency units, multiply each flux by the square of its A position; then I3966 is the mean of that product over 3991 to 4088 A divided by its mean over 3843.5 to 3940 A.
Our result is 1.5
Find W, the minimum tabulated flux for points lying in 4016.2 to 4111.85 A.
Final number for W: 6.66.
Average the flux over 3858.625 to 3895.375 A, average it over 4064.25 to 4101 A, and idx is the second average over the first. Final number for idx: 1.35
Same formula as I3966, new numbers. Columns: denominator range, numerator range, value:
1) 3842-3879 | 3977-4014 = 1.31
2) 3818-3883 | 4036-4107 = 1.57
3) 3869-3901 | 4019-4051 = 1.63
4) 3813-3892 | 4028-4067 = 1.63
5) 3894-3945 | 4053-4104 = 1.37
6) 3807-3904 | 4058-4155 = 1.56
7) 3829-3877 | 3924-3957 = 1.06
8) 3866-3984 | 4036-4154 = 1.47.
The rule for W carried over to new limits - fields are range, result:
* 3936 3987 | 3.34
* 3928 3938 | 3.83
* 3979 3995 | 6.77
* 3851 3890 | 4.89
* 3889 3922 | 5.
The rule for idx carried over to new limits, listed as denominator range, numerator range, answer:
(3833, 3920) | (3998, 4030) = 1.39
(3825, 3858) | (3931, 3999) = 1.12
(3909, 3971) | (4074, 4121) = 1.30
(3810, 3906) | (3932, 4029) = 1.18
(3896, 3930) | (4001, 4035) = 1.24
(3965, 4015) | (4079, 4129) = 1.14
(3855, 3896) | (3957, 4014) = 1.14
